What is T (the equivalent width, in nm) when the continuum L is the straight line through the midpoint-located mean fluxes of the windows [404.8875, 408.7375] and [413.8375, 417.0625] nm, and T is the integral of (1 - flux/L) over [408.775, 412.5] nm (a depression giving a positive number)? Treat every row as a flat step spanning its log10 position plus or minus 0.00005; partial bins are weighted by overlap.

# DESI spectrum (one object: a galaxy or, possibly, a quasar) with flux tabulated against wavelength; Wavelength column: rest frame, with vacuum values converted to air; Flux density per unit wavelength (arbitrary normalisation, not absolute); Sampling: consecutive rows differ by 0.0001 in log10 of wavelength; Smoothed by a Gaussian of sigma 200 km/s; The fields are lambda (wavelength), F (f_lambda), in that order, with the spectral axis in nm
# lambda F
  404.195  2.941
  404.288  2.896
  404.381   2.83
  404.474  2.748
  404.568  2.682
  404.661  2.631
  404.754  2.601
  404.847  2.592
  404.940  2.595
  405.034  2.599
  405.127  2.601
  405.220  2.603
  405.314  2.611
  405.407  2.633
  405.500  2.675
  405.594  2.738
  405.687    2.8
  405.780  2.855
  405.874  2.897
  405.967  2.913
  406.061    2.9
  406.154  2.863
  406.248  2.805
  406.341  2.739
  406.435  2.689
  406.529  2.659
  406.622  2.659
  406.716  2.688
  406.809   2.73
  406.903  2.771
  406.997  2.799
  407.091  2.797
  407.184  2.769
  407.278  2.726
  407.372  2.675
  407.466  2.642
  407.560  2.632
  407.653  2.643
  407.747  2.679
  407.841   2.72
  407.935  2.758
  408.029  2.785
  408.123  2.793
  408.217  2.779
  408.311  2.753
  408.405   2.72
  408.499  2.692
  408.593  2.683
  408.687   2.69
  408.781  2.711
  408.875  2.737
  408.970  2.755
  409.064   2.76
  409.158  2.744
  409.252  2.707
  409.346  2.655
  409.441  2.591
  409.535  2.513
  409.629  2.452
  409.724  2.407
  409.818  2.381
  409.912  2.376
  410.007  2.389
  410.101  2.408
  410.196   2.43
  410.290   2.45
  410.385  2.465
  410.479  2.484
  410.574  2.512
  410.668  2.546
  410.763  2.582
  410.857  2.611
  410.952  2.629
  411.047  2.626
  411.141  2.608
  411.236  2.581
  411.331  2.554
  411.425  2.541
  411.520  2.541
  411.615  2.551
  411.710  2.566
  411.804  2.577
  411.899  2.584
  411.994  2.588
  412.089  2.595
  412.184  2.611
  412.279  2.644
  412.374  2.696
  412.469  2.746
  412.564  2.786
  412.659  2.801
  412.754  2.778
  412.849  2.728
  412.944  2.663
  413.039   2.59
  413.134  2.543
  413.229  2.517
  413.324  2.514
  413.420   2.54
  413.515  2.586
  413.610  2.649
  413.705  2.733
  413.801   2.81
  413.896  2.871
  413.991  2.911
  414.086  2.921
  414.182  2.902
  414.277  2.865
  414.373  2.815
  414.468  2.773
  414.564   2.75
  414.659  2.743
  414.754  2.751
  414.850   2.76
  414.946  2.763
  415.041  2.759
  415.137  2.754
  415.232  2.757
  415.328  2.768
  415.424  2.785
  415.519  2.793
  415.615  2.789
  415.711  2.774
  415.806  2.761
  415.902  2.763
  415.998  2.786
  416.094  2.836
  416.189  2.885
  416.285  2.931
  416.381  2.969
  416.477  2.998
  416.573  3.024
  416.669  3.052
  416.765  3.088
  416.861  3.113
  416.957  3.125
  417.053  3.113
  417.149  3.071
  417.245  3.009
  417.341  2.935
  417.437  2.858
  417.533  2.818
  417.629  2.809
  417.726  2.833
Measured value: 0.29 nm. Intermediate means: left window 2.73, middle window 2.57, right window 2.86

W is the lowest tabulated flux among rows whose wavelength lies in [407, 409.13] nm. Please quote 2.632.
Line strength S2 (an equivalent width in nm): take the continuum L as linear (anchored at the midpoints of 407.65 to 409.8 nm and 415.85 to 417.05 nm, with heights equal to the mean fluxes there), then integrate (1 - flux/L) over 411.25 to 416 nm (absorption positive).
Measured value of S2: 0.26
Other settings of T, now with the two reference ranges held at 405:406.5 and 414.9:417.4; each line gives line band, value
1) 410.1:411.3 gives 0.12 nm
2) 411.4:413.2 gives 0.13 nm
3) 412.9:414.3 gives 0.08 nm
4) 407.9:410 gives 0.11 nm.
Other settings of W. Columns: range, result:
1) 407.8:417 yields 2.376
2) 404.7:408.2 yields 2.592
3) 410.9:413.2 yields 2.541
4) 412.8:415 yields 2.514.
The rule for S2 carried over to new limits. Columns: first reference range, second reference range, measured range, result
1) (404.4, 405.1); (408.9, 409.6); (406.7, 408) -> -0.03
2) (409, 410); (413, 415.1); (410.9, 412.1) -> 0.02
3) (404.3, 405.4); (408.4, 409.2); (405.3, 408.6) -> -0.07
